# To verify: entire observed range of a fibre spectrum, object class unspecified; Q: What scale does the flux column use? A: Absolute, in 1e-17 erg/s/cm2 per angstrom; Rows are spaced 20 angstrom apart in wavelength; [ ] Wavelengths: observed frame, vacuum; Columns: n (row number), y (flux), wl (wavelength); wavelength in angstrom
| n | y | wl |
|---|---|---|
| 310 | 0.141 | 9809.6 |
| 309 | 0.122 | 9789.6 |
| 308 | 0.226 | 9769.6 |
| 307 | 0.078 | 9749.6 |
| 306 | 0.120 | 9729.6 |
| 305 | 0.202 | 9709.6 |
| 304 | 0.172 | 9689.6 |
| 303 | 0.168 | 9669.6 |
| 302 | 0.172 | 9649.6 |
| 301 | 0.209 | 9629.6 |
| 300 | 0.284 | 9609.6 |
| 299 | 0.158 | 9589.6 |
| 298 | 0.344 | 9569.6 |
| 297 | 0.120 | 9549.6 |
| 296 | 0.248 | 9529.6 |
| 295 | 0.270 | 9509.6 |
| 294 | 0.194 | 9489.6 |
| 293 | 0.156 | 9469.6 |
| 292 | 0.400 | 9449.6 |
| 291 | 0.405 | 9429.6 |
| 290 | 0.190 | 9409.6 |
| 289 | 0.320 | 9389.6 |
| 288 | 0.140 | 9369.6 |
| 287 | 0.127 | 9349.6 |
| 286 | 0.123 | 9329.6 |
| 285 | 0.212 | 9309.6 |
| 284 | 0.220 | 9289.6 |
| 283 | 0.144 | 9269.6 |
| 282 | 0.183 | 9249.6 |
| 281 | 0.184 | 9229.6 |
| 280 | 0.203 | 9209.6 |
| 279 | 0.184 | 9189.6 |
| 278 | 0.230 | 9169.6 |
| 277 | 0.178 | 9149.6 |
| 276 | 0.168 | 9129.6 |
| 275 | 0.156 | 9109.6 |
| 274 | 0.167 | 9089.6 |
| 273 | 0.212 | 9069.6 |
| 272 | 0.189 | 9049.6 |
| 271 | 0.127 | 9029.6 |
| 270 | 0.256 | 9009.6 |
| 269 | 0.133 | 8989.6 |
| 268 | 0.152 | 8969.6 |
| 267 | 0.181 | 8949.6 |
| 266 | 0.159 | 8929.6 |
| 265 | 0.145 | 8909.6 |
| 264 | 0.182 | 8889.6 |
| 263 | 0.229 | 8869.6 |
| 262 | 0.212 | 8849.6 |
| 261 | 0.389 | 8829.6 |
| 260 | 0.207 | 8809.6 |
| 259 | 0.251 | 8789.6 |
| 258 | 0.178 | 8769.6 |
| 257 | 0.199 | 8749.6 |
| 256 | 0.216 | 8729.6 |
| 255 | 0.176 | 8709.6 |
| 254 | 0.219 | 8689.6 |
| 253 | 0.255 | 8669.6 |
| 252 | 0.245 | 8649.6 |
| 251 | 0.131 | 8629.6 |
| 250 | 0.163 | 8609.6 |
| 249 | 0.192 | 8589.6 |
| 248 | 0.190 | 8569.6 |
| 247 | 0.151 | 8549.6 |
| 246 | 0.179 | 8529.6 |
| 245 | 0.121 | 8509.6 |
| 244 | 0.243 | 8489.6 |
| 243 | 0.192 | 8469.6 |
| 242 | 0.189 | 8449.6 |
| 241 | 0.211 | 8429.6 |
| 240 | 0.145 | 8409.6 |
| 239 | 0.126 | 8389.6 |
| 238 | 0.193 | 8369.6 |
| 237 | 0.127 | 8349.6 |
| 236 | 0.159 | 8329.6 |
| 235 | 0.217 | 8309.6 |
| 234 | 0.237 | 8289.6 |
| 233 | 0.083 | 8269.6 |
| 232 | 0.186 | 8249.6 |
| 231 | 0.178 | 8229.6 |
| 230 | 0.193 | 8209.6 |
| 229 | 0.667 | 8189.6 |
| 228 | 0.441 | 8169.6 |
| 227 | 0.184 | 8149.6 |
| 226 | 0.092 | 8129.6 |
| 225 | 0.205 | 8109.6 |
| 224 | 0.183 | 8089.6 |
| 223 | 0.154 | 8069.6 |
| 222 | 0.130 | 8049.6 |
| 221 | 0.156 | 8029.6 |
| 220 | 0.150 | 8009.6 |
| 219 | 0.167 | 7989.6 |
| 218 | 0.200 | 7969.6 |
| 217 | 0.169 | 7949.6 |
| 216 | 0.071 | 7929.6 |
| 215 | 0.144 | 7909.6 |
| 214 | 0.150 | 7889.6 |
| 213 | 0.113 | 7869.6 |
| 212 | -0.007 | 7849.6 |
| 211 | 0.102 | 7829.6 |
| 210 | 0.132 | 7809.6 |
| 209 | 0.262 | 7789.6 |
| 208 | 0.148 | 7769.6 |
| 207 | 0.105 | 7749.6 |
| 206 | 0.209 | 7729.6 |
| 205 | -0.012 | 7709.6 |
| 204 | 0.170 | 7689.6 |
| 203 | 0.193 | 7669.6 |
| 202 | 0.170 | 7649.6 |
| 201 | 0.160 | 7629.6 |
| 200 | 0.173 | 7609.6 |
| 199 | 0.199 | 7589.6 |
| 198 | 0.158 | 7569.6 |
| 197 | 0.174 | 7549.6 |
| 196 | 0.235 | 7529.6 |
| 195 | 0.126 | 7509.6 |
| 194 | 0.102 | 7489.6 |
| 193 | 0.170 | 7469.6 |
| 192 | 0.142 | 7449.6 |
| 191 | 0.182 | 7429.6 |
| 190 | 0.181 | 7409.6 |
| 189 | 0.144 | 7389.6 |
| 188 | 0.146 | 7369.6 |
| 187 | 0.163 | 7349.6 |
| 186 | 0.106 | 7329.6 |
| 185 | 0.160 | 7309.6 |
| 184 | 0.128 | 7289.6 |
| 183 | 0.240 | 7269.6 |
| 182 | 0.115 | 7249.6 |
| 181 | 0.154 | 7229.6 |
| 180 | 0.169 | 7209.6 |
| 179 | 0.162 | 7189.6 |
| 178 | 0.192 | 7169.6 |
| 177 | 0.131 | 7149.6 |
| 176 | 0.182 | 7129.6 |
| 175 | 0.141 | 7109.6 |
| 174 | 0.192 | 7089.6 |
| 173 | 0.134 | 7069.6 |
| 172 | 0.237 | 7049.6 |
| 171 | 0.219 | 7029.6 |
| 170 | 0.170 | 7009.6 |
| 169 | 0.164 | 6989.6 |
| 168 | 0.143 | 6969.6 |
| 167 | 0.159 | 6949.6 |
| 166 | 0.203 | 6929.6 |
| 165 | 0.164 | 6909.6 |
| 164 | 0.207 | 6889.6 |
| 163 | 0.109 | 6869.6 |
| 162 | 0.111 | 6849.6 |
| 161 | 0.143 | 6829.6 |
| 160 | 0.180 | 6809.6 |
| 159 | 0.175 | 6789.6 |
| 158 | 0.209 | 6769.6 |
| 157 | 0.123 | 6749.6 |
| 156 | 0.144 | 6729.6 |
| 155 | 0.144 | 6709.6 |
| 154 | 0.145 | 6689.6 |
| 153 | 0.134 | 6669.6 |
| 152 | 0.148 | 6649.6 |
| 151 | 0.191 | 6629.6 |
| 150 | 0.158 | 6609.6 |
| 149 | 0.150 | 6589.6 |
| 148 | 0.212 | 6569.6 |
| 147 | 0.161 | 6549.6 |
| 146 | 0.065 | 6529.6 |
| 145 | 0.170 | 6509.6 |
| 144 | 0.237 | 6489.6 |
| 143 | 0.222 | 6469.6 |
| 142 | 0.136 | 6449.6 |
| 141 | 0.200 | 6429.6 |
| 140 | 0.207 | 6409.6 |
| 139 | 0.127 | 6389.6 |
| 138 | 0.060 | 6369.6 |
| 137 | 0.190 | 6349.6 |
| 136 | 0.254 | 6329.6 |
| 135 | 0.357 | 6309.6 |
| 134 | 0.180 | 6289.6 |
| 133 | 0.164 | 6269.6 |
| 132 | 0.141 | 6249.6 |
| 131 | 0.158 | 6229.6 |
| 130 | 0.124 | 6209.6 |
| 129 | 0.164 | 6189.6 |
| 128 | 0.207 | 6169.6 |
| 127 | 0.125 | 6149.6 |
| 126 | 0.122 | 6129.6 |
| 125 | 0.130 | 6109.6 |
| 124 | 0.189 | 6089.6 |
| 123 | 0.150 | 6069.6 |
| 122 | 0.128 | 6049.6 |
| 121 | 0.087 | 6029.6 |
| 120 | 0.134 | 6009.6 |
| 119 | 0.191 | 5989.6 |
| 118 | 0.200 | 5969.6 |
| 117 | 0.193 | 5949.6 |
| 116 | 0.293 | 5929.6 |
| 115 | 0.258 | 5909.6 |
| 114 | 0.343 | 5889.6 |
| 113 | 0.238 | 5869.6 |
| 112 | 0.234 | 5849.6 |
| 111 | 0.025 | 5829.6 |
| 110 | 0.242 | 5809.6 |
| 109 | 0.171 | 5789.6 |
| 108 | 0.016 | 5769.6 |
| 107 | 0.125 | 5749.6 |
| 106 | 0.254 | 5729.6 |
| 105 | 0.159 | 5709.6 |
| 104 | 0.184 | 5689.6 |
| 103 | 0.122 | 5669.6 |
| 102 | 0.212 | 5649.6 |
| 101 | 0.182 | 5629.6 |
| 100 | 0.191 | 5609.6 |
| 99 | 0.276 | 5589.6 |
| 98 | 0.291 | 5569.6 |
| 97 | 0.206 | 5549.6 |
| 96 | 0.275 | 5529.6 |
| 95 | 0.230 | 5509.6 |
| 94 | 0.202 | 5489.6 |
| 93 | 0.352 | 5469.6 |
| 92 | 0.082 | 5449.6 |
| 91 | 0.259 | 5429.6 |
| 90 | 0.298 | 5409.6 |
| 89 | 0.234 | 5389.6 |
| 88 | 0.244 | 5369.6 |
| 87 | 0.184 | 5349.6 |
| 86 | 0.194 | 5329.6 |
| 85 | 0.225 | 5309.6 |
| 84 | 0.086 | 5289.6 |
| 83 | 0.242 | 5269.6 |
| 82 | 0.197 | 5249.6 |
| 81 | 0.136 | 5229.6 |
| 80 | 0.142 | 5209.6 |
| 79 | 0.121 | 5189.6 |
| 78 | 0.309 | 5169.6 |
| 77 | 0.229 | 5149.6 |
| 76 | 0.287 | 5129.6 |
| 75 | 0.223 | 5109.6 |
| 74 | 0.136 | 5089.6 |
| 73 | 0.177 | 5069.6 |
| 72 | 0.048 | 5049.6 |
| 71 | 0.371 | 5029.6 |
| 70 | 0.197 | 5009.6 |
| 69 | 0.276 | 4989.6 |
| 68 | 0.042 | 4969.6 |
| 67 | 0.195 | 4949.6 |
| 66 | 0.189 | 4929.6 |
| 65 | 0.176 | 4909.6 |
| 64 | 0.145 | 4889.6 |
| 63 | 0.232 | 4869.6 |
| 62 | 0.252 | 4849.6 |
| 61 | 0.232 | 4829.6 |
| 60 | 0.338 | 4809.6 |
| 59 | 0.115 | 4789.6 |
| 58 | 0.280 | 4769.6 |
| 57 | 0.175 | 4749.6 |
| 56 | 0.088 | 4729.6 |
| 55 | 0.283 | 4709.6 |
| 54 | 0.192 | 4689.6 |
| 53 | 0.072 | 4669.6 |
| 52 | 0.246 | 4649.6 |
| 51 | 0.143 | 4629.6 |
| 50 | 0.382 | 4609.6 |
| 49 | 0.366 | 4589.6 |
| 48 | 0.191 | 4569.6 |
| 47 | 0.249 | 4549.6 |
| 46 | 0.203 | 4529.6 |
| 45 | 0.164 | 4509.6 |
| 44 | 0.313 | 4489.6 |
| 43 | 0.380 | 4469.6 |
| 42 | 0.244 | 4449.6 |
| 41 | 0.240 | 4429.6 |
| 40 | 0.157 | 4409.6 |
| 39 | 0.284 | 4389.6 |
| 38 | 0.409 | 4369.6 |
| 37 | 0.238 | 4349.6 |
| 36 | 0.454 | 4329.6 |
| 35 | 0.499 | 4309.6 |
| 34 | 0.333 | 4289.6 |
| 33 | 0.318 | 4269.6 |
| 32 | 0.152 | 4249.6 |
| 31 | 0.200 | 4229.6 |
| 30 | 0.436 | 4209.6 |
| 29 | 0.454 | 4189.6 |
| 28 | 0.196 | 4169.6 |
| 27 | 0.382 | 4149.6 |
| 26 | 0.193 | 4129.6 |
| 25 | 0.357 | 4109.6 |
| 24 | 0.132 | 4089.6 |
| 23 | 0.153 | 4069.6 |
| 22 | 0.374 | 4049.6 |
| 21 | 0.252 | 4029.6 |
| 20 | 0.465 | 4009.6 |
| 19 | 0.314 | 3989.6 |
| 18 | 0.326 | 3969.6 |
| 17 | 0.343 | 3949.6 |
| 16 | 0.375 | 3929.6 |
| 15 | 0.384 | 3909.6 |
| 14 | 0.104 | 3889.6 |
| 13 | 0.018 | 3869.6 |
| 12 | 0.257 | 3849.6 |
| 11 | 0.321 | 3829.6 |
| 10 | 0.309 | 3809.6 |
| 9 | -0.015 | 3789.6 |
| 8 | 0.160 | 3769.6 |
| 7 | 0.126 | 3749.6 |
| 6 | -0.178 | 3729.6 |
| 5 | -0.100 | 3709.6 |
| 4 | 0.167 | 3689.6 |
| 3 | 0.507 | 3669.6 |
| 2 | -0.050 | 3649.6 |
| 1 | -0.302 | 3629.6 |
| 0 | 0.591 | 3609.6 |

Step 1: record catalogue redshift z 1.194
